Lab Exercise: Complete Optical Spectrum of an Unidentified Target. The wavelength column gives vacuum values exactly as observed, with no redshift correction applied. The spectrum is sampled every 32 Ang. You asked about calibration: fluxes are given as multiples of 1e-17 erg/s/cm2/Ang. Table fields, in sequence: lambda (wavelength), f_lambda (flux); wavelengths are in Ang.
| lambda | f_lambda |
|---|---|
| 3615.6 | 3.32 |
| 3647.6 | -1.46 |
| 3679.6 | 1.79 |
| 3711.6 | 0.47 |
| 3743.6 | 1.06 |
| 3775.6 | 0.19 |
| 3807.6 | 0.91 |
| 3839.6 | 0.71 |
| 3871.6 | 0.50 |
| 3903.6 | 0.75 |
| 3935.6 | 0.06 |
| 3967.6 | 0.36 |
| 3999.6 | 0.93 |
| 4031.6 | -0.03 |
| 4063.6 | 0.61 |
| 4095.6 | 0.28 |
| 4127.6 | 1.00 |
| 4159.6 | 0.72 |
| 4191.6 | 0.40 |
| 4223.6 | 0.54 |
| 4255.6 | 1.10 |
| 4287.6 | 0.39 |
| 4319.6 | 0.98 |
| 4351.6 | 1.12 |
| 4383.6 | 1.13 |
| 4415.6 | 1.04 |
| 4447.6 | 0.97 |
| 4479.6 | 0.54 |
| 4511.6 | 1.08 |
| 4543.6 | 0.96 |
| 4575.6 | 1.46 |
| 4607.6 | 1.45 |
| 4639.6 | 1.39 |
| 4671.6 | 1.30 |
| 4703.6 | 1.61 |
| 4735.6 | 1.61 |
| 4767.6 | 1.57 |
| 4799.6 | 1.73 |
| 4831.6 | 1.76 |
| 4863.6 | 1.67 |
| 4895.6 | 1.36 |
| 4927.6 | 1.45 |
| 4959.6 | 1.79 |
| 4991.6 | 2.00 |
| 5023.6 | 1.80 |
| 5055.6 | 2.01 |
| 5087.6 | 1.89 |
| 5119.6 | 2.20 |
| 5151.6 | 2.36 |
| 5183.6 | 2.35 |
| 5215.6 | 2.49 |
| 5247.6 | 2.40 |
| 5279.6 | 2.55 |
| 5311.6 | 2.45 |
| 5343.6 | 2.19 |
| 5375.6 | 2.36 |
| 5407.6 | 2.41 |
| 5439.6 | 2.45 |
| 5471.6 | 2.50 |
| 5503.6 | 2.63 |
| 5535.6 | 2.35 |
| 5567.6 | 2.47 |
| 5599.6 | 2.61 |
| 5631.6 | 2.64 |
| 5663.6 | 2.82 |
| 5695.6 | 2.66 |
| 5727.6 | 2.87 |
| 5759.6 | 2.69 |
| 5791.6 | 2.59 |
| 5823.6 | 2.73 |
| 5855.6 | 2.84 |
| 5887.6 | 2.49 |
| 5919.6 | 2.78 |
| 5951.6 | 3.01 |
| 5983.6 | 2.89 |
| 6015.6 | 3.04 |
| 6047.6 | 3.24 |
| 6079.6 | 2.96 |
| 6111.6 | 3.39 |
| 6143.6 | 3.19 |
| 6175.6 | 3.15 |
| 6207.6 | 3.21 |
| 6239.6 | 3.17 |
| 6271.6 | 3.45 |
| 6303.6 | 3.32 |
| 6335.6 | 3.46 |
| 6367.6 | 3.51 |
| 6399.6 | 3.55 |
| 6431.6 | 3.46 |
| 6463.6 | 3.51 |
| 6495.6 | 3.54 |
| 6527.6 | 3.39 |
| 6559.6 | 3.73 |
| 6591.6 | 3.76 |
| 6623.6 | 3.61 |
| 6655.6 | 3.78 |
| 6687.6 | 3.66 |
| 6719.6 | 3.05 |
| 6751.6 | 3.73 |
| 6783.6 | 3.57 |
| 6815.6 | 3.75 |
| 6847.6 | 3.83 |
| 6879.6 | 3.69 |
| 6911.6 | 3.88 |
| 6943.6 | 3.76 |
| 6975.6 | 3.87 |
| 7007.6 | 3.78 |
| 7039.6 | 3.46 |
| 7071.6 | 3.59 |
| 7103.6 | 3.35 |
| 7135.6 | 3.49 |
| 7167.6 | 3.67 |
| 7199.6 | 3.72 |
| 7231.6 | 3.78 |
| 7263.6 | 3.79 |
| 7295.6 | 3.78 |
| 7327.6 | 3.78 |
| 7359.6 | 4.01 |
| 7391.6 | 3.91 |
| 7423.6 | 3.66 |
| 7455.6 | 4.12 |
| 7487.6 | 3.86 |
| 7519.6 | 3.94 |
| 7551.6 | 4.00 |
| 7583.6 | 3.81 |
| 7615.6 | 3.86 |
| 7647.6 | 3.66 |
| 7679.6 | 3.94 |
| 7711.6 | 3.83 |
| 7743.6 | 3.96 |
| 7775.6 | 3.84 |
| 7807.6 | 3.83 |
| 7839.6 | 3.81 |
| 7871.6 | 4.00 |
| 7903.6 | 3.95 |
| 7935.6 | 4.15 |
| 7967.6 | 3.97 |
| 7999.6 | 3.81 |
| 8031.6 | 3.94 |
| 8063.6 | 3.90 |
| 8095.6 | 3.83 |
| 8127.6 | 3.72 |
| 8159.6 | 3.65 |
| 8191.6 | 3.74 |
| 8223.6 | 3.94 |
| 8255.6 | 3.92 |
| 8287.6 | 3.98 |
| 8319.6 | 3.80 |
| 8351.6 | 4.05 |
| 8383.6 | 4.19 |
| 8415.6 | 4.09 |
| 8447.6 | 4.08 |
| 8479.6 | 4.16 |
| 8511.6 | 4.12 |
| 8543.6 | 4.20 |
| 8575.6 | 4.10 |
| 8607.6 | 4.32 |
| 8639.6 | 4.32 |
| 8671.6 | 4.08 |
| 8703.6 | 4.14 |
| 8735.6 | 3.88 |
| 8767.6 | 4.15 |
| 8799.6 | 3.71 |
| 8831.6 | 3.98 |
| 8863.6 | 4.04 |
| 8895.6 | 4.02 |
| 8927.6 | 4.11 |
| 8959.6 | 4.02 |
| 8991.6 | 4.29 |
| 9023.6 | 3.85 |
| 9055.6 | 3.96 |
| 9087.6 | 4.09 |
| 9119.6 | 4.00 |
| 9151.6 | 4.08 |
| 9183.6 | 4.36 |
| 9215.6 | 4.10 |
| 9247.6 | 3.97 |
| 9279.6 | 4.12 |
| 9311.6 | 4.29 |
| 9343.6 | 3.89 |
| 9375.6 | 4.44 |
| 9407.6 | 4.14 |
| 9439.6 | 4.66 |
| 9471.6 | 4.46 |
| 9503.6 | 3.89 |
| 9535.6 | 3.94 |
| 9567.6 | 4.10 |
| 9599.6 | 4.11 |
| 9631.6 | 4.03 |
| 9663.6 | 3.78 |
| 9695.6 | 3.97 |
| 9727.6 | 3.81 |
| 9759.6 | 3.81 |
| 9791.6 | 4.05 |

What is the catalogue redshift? 0.140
